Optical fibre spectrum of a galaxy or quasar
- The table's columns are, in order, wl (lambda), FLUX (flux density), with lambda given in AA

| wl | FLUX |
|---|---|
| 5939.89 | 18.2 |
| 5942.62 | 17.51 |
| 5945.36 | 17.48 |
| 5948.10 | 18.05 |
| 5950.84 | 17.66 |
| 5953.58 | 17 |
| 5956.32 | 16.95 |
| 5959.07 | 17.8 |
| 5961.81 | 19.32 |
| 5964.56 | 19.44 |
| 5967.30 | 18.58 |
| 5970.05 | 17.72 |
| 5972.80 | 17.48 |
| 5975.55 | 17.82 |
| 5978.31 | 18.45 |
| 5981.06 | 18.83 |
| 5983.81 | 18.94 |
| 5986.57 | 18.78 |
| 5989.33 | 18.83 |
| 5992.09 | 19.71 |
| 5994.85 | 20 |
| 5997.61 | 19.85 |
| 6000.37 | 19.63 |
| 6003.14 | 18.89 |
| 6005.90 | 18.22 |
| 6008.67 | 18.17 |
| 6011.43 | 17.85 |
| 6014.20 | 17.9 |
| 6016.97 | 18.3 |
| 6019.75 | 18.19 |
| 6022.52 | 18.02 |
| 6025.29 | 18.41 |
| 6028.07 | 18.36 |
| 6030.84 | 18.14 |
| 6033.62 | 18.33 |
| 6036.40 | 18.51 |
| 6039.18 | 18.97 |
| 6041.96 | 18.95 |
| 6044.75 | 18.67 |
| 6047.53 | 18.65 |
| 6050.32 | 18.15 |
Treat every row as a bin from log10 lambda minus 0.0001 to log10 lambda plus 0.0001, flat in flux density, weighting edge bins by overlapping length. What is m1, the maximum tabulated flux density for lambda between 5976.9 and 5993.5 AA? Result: 19.71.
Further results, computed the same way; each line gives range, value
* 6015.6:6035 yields 18.41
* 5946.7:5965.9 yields 19.44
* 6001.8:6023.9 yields 18.89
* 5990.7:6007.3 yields 20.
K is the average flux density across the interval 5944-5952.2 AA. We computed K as 17.7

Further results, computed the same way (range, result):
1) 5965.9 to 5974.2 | 17.9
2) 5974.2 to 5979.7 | 18.1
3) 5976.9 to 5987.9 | 18.7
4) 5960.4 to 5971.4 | 18.8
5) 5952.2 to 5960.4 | 17.2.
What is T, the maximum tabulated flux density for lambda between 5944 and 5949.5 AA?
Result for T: 18.05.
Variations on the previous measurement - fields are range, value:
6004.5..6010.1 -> 18.22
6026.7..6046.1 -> 18.97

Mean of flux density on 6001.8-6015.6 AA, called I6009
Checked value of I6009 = 18.2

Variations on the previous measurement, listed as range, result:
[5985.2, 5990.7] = 18.8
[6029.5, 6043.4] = 18.6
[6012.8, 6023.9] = 18.1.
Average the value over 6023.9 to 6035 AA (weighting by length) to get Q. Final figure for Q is 18.3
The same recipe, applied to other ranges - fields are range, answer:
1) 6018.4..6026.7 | 18.2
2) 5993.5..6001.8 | 19.8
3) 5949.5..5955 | 17.3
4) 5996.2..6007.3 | 19.1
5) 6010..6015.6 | 17.9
